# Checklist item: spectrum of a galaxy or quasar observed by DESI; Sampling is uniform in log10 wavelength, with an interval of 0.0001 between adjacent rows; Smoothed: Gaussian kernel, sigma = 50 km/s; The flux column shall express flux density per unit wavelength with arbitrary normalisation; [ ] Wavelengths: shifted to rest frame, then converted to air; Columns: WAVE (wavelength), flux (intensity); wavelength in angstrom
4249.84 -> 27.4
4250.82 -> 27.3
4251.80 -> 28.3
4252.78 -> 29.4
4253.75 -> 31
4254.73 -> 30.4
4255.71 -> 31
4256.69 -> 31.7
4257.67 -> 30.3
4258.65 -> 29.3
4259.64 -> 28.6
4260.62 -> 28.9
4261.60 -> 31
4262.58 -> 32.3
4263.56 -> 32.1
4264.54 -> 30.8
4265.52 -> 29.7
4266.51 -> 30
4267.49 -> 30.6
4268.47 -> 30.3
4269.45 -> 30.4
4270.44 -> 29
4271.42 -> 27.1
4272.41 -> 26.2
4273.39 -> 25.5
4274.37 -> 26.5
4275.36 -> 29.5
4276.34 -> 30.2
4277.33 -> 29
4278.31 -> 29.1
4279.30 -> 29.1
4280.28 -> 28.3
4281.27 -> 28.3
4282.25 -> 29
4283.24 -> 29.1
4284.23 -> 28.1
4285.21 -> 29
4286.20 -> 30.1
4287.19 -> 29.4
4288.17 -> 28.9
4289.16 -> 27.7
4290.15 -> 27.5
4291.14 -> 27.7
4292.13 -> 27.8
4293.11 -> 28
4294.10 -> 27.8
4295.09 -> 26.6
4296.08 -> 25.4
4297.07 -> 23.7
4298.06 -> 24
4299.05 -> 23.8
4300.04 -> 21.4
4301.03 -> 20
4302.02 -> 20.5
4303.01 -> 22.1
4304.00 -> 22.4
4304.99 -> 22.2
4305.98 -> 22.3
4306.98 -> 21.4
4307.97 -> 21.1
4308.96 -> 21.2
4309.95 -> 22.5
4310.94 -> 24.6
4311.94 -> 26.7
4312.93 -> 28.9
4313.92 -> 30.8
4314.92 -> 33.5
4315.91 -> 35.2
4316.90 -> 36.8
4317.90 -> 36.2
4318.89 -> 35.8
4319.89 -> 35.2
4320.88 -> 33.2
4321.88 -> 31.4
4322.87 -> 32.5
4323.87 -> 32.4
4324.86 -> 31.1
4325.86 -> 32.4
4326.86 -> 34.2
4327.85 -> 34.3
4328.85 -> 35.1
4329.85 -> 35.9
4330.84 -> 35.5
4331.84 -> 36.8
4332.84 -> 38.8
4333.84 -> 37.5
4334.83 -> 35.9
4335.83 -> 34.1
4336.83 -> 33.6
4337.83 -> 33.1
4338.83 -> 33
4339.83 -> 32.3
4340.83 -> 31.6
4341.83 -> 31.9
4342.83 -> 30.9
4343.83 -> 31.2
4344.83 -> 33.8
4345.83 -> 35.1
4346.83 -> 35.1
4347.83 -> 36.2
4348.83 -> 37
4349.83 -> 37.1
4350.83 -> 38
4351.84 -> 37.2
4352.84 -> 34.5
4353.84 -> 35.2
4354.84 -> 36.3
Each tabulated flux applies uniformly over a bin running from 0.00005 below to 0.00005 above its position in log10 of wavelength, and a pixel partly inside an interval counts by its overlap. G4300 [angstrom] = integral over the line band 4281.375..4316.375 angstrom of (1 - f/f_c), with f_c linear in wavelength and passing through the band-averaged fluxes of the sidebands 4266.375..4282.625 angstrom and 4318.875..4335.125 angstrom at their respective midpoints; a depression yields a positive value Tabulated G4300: 5.9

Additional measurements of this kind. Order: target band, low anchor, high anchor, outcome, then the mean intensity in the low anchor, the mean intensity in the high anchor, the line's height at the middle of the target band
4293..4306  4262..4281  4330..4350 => 3.3 angstrom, 29.2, 34.5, 31.4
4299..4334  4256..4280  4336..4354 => 3.2 angstrom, 29.5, 34.2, 32.5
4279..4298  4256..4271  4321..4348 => 2.2 angstrom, 30.3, 33.9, 31.6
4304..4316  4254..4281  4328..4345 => 2.6 angstrom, 29.5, 34.2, 32.4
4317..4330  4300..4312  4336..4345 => -3.2 angstrom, 22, 32.4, 27.3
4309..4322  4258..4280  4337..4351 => 0.4 angstrom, 29.3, 33.9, 32.2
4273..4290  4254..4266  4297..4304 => -1.7 angstrom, 30.5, 22.1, 26.1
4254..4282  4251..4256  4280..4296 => -0.3 angstrom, 29.9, 28.3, 29.2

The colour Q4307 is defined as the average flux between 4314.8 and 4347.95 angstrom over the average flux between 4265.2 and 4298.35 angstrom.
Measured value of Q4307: 1.2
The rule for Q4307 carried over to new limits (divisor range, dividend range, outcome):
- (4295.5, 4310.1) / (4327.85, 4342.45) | 1.55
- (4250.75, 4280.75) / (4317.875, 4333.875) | 1.17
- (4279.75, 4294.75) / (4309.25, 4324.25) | 1.11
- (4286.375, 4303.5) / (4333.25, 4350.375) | 1.34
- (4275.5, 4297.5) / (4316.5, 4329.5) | 1.20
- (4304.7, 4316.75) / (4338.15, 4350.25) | 1.29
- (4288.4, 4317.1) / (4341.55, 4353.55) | 1.37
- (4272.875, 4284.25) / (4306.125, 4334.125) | 1.11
